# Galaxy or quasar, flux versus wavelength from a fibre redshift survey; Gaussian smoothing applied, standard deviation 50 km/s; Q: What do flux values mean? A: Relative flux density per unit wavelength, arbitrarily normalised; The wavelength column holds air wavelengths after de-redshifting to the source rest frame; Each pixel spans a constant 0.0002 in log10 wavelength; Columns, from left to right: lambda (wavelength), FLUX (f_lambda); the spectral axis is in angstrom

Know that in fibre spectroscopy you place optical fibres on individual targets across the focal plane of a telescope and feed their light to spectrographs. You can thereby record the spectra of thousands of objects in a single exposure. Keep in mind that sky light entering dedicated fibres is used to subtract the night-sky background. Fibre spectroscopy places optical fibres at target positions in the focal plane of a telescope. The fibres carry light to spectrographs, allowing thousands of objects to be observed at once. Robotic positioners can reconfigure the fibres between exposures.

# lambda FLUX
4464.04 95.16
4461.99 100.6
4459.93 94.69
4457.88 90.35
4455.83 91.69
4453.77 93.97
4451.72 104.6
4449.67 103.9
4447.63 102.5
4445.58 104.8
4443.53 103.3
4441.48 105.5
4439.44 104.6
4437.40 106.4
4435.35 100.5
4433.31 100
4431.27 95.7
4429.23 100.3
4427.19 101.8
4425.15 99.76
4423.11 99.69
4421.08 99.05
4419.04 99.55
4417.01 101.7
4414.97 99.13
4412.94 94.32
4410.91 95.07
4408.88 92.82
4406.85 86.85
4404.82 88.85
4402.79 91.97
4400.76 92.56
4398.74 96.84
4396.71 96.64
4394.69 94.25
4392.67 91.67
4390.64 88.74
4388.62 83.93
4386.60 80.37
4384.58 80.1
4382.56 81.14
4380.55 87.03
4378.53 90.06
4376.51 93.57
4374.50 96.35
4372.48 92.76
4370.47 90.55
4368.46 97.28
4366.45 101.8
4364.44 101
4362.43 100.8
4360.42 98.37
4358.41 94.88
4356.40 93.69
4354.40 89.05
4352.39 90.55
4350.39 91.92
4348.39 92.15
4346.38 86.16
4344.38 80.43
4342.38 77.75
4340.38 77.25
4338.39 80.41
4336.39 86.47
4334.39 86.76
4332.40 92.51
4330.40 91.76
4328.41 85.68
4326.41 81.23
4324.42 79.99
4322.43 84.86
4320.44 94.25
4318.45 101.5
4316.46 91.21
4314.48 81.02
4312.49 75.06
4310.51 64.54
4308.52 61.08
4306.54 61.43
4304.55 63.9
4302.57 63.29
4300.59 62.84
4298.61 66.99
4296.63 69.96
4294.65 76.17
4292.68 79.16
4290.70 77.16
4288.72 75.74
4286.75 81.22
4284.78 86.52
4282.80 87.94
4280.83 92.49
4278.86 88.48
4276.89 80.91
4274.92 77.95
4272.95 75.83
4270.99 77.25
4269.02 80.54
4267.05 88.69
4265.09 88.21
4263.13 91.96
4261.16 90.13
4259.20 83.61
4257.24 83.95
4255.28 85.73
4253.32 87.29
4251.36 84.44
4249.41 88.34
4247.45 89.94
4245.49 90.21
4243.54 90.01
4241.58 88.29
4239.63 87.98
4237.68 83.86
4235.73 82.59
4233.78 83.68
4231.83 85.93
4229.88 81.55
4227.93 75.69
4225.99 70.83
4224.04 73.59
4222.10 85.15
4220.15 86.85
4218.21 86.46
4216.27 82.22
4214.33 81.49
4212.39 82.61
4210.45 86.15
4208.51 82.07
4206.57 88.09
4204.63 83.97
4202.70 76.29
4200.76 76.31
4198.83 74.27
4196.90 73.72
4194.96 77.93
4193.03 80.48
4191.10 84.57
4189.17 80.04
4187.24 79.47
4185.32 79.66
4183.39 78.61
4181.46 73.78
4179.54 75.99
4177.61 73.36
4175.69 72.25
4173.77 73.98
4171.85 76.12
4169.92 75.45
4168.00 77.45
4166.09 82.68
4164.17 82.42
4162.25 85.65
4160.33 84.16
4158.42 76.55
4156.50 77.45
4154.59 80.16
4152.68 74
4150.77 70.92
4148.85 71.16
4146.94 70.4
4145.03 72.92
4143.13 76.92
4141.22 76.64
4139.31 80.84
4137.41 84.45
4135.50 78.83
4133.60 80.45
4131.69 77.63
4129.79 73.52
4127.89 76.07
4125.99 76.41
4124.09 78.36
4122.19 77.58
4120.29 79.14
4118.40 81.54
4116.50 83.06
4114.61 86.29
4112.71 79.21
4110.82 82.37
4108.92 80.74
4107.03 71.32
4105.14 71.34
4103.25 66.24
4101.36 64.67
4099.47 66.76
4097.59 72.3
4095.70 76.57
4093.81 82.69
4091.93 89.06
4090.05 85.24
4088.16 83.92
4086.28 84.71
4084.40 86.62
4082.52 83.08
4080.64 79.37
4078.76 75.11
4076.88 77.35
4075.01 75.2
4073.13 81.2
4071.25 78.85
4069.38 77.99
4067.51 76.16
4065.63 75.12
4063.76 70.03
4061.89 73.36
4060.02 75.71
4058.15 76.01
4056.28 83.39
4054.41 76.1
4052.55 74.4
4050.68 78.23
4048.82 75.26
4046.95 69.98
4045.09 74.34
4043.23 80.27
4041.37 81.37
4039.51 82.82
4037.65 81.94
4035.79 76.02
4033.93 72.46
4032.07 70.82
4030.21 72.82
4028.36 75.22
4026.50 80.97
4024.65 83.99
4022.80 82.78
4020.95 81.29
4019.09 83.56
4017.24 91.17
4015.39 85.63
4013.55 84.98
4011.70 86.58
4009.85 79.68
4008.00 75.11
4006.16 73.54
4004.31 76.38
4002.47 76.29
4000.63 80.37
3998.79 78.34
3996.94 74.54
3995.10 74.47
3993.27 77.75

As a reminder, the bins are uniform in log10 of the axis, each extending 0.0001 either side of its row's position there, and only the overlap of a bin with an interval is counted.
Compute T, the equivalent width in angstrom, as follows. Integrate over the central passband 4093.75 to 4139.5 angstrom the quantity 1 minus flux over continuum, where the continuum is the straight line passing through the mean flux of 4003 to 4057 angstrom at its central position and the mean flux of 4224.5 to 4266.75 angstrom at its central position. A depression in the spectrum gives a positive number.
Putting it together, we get 2.6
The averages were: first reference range 79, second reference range 85.4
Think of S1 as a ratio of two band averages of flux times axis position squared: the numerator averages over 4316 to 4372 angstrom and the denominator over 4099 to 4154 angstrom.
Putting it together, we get 1.31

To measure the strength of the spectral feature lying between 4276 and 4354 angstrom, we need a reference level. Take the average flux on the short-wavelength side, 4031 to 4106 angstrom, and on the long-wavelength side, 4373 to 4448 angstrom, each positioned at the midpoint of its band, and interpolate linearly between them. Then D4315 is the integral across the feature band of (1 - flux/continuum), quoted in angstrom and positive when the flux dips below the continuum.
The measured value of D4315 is 8.1 angstrom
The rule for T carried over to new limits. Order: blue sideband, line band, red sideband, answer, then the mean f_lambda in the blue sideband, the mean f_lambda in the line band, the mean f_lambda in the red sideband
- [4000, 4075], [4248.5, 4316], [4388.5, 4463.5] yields 8.50 angstrom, 78.2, 78.9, 97.4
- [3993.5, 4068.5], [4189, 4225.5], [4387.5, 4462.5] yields 2.34 angstrom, 78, 81.1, 97.2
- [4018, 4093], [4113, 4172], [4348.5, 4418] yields 2.88 angstrom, 78.6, 78.3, 92.5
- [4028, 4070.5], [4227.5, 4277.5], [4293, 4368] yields -2.21 angstrom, 76.1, 84.9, 83.3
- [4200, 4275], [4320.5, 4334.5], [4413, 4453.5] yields 0.81 angstrom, 83.8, 86.6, 101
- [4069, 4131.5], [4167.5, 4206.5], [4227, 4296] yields 1.93 angstrom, 78.3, 77.4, 84.2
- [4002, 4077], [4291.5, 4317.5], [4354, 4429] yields 5.58 angstrom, 78.2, 70.6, 93.7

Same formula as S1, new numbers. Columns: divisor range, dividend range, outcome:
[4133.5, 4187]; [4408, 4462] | 1.46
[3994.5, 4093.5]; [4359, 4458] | 1.44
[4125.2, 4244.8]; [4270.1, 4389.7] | 1.13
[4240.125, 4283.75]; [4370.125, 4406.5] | 1.11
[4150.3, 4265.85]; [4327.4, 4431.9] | 1.22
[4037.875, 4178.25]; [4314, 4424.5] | 1.33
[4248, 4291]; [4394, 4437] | 1.22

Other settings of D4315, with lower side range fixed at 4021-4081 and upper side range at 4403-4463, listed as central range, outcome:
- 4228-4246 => 0.45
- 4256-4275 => 1.07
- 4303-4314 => 3.09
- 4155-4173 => 0.80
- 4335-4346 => 1.46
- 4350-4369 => -0.32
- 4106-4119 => 0.00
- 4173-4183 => 1.20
